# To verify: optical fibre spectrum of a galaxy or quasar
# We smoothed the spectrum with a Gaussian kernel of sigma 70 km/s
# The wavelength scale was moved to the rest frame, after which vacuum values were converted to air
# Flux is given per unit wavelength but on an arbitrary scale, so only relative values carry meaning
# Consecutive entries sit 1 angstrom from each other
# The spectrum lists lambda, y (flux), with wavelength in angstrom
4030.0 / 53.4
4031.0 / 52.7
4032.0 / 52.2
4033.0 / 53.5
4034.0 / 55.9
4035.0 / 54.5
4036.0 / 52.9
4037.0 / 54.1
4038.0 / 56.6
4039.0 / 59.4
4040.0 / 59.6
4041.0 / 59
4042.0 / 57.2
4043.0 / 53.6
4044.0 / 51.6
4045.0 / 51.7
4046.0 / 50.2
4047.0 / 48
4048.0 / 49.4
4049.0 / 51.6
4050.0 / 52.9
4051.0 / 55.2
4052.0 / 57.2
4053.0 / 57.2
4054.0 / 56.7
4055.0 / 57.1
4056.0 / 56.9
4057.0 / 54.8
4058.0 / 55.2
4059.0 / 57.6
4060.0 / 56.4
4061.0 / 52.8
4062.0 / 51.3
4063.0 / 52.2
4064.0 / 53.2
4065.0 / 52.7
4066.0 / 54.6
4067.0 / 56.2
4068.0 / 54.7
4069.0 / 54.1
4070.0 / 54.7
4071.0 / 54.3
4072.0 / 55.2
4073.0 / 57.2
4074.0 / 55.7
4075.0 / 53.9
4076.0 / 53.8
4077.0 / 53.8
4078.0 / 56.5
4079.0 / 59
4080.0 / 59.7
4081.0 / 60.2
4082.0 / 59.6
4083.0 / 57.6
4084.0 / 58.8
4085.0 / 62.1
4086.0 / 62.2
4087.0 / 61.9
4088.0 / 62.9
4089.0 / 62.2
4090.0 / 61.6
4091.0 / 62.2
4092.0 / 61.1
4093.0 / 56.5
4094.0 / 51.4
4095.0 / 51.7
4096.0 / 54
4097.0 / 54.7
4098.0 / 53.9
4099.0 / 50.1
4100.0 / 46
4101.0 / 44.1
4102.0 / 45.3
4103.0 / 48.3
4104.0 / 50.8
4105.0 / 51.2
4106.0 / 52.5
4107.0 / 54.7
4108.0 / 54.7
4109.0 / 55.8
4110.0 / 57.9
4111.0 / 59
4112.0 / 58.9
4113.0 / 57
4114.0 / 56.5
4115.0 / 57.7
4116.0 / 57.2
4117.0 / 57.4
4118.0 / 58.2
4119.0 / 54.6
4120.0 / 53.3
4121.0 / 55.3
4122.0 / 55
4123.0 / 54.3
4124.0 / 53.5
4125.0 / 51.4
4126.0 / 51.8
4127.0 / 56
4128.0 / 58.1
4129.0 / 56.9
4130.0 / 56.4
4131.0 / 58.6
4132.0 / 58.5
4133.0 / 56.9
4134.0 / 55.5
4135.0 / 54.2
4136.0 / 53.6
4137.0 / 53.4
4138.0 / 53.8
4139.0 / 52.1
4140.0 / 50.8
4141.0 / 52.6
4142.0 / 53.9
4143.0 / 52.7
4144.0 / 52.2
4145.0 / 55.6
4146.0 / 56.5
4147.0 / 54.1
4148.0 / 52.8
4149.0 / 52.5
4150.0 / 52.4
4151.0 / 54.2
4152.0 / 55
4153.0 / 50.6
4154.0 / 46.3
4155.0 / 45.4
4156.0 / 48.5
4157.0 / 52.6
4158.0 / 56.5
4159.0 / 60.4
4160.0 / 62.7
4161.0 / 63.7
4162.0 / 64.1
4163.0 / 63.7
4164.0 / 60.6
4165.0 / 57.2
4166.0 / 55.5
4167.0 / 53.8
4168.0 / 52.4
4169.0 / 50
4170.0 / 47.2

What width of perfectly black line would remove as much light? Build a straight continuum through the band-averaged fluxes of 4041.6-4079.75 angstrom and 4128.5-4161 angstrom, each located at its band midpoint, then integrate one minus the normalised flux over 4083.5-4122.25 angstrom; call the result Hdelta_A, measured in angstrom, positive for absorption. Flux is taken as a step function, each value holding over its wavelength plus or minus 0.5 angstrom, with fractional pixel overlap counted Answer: -0.95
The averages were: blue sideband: 54.4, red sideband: 54.2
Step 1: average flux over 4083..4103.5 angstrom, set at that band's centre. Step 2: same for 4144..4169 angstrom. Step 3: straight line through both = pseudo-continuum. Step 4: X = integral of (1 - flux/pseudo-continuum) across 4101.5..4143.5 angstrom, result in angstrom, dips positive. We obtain 0.5 angstrom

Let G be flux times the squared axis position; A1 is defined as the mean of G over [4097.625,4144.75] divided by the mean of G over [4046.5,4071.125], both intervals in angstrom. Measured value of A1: 1.03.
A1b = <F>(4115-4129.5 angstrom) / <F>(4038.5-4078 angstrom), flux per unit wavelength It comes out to 1.01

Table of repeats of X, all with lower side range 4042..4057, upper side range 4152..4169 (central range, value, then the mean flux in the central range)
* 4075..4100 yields -1.4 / 57.5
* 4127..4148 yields 0.2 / 54.8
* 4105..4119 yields -0.4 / 56.5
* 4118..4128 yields 0.1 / 54.3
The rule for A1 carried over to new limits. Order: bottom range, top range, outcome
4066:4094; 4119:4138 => 0.97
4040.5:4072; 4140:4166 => 1.06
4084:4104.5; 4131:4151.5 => 1.00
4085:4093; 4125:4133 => 0.93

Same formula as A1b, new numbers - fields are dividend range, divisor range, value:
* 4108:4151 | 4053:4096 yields 0.97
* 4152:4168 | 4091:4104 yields 1.08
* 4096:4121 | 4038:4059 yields 0.98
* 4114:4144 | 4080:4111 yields 0.99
